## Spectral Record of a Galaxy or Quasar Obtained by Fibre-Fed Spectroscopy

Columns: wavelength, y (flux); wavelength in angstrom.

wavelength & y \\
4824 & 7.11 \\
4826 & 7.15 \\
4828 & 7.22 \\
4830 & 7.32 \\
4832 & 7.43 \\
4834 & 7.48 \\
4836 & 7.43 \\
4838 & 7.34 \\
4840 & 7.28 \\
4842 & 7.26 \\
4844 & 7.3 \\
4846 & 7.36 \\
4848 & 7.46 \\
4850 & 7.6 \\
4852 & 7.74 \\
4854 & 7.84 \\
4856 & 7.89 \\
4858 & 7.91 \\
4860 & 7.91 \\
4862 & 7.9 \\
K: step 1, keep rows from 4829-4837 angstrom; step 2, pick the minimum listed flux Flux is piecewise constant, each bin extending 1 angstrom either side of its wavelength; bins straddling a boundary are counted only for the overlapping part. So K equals 7.32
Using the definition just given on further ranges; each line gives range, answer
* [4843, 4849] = 7.3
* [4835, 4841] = 7.28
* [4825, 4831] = 7.15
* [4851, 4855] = 7.74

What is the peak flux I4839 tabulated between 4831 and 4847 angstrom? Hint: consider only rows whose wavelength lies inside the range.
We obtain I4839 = 7.48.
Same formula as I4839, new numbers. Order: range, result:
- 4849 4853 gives 7.74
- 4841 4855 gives 7.84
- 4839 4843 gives 7.28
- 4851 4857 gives 7.89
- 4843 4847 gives 7.36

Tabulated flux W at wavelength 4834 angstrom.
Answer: 7.48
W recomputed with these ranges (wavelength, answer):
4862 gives 7.9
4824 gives 7.11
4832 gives 7.43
